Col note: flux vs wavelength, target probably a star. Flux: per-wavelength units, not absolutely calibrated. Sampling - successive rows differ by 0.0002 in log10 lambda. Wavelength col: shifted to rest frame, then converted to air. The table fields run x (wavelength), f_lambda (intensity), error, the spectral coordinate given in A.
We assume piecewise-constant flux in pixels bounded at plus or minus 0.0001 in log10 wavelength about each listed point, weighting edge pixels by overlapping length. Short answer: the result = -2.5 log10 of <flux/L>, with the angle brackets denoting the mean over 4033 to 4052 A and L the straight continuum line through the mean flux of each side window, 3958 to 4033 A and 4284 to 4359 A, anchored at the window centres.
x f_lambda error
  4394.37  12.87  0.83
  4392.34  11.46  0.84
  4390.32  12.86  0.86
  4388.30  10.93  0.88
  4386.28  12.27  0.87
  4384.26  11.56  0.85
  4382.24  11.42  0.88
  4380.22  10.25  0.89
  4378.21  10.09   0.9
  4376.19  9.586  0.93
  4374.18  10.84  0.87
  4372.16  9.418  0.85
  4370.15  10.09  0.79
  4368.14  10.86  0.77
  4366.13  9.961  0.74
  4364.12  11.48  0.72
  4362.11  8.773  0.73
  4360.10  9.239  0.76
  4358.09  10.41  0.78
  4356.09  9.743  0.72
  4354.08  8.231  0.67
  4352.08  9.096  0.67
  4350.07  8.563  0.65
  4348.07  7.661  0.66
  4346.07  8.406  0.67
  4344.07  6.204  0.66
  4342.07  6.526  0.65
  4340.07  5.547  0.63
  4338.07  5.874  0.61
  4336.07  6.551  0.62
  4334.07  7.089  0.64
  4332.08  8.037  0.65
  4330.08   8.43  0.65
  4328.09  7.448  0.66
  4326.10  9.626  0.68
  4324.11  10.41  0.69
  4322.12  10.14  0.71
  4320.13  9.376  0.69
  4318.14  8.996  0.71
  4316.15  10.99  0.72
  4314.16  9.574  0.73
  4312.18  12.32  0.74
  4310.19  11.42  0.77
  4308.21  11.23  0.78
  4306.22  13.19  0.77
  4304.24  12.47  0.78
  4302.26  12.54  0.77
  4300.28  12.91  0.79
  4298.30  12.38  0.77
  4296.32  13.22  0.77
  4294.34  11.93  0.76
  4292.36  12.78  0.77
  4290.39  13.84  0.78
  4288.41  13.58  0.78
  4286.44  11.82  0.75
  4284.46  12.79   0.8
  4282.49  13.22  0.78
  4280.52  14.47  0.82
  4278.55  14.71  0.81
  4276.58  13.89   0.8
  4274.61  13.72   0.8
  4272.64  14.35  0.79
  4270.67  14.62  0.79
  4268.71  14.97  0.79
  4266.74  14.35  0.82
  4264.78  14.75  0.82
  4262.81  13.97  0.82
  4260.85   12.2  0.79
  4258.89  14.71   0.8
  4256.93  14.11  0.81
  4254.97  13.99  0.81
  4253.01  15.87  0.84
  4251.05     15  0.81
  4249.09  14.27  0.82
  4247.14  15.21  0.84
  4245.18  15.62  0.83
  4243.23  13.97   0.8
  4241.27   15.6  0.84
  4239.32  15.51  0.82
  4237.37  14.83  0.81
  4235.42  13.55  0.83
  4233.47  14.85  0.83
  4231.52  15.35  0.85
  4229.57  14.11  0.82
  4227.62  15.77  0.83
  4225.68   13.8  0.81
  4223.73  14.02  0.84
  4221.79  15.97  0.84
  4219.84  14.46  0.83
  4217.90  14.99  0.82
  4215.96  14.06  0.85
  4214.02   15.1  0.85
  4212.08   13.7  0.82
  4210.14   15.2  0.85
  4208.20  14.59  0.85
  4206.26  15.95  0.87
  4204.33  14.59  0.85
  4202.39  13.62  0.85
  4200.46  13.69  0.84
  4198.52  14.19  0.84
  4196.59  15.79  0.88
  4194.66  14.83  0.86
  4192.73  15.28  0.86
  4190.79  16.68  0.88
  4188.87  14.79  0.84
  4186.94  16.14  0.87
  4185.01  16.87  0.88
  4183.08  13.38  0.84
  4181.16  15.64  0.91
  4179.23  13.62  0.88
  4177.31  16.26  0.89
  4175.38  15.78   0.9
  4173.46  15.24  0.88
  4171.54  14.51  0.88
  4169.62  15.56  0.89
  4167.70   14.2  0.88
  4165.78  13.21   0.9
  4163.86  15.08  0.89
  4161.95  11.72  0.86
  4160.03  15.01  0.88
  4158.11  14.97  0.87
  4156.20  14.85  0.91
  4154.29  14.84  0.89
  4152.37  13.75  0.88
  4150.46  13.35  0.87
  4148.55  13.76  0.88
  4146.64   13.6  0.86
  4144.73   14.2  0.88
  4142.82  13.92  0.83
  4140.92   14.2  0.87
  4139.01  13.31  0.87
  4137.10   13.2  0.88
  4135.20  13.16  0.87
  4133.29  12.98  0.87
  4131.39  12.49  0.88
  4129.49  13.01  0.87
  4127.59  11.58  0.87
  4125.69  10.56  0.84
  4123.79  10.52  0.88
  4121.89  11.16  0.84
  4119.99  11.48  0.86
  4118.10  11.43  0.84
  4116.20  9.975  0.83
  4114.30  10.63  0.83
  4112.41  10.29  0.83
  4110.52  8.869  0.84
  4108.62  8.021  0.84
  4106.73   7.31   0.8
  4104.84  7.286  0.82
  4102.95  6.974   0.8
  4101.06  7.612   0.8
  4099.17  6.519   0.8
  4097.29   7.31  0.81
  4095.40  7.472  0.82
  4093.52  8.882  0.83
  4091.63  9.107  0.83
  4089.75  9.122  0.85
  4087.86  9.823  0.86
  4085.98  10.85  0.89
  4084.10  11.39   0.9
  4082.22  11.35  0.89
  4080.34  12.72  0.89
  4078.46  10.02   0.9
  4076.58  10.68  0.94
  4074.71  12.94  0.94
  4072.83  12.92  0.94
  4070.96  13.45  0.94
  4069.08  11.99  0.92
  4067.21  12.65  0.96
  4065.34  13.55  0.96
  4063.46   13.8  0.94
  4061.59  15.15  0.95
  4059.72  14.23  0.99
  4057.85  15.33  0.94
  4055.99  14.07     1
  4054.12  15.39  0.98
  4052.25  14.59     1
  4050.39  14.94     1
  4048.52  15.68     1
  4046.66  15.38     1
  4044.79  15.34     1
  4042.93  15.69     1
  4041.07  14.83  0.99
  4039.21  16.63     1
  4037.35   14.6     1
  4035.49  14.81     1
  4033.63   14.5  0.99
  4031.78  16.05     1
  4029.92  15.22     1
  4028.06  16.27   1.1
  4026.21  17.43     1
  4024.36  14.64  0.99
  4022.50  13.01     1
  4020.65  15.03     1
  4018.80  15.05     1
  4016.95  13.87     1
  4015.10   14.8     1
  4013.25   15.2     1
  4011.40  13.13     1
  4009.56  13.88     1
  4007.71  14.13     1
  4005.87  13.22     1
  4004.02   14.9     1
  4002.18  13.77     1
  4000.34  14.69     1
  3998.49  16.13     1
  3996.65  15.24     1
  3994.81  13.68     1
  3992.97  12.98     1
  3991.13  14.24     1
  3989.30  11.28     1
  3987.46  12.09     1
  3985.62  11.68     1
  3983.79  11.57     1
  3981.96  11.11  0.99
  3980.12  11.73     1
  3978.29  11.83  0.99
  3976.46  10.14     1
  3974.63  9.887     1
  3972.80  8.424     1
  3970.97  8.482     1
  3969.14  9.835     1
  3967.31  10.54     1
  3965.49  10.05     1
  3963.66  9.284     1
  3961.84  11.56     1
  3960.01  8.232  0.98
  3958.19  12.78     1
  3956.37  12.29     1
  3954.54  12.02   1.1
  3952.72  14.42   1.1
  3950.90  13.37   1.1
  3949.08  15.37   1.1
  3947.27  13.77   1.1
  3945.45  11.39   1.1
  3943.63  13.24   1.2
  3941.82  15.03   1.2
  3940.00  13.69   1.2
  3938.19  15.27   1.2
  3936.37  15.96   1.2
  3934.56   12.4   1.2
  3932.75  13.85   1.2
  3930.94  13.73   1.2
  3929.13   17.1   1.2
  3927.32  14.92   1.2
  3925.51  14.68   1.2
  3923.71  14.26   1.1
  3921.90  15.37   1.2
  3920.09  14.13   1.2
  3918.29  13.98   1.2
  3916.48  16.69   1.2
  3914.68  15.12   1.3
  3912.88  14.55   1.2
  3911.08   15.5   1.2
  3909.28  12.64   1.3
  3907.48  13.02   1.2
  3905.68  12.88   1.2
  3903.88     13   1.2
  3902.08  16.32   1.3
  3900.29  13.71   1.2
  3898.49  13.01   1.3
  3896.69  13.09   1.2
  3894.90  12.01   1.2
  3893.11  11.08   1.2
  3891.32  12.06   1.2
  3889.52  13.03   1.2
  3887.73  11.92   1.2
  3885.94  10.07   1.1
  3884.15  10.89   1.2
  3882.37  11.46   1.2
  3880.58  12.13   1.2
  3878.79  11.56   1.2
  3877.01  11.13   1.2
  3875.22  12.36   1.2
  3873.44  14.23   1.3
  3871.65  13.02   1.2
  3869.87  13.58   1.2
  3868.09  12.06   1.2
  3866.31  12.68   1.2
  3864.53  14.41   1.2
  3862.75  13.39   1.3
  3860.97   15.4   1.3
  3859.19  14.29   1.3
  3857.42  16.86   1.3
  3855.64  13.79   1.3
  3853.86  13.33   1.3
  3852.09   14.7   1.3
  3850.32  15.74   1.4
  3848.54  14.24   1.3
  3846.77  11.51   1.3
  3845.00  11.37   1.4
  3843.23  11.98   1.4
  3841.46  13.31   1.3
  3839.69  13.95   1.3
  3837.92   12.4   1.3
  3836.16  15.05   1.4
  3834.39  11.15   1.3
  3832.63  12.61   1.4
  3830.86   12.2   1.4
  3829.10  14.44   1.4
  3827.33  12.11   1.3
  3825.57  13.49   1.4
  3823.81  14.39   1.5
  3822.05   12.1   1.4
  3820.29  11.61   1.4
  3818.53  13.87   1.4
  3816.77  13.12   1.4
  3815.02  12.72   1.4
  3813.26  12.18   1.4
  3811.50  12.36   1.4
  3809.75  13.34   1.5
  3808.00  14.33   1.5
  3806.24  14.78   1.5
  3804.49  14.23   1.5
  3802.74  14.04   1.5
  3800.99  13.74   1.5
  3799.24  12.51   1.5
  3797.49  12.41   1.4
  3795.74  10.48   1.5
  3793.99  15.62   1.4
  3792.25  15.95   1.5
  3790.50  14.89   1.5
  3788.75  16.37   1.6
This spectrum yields -0.22 mag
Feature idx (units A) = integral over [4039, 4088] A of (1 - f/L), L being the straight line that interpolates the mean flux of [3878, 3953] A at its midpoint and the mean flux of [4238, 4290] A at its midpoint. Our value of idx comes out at 1.2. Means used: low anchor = 13.6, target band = 13.5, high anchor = 14.3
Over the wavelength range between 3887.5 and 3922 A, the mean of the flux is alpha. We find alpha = 13.7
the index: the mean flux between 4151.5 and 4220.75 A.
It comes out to 14.8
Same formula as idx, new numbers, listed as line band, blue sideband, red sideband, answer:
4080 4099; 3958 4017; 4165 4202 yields 5.69 A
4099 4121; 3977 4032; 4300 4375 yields 6.17 A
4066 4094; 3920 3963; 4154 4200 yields 6.12 A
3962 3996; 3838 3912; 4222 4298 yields 5.82 A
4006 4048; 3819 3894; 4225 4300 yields -4.73 A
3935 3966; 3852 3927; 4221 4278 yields 1.76 A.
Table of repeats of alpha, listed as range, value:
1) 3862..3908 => 12.6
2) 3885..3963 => 13.5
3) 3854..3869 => 14.1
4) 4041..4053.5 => 15.2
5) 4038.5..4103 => 12.3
